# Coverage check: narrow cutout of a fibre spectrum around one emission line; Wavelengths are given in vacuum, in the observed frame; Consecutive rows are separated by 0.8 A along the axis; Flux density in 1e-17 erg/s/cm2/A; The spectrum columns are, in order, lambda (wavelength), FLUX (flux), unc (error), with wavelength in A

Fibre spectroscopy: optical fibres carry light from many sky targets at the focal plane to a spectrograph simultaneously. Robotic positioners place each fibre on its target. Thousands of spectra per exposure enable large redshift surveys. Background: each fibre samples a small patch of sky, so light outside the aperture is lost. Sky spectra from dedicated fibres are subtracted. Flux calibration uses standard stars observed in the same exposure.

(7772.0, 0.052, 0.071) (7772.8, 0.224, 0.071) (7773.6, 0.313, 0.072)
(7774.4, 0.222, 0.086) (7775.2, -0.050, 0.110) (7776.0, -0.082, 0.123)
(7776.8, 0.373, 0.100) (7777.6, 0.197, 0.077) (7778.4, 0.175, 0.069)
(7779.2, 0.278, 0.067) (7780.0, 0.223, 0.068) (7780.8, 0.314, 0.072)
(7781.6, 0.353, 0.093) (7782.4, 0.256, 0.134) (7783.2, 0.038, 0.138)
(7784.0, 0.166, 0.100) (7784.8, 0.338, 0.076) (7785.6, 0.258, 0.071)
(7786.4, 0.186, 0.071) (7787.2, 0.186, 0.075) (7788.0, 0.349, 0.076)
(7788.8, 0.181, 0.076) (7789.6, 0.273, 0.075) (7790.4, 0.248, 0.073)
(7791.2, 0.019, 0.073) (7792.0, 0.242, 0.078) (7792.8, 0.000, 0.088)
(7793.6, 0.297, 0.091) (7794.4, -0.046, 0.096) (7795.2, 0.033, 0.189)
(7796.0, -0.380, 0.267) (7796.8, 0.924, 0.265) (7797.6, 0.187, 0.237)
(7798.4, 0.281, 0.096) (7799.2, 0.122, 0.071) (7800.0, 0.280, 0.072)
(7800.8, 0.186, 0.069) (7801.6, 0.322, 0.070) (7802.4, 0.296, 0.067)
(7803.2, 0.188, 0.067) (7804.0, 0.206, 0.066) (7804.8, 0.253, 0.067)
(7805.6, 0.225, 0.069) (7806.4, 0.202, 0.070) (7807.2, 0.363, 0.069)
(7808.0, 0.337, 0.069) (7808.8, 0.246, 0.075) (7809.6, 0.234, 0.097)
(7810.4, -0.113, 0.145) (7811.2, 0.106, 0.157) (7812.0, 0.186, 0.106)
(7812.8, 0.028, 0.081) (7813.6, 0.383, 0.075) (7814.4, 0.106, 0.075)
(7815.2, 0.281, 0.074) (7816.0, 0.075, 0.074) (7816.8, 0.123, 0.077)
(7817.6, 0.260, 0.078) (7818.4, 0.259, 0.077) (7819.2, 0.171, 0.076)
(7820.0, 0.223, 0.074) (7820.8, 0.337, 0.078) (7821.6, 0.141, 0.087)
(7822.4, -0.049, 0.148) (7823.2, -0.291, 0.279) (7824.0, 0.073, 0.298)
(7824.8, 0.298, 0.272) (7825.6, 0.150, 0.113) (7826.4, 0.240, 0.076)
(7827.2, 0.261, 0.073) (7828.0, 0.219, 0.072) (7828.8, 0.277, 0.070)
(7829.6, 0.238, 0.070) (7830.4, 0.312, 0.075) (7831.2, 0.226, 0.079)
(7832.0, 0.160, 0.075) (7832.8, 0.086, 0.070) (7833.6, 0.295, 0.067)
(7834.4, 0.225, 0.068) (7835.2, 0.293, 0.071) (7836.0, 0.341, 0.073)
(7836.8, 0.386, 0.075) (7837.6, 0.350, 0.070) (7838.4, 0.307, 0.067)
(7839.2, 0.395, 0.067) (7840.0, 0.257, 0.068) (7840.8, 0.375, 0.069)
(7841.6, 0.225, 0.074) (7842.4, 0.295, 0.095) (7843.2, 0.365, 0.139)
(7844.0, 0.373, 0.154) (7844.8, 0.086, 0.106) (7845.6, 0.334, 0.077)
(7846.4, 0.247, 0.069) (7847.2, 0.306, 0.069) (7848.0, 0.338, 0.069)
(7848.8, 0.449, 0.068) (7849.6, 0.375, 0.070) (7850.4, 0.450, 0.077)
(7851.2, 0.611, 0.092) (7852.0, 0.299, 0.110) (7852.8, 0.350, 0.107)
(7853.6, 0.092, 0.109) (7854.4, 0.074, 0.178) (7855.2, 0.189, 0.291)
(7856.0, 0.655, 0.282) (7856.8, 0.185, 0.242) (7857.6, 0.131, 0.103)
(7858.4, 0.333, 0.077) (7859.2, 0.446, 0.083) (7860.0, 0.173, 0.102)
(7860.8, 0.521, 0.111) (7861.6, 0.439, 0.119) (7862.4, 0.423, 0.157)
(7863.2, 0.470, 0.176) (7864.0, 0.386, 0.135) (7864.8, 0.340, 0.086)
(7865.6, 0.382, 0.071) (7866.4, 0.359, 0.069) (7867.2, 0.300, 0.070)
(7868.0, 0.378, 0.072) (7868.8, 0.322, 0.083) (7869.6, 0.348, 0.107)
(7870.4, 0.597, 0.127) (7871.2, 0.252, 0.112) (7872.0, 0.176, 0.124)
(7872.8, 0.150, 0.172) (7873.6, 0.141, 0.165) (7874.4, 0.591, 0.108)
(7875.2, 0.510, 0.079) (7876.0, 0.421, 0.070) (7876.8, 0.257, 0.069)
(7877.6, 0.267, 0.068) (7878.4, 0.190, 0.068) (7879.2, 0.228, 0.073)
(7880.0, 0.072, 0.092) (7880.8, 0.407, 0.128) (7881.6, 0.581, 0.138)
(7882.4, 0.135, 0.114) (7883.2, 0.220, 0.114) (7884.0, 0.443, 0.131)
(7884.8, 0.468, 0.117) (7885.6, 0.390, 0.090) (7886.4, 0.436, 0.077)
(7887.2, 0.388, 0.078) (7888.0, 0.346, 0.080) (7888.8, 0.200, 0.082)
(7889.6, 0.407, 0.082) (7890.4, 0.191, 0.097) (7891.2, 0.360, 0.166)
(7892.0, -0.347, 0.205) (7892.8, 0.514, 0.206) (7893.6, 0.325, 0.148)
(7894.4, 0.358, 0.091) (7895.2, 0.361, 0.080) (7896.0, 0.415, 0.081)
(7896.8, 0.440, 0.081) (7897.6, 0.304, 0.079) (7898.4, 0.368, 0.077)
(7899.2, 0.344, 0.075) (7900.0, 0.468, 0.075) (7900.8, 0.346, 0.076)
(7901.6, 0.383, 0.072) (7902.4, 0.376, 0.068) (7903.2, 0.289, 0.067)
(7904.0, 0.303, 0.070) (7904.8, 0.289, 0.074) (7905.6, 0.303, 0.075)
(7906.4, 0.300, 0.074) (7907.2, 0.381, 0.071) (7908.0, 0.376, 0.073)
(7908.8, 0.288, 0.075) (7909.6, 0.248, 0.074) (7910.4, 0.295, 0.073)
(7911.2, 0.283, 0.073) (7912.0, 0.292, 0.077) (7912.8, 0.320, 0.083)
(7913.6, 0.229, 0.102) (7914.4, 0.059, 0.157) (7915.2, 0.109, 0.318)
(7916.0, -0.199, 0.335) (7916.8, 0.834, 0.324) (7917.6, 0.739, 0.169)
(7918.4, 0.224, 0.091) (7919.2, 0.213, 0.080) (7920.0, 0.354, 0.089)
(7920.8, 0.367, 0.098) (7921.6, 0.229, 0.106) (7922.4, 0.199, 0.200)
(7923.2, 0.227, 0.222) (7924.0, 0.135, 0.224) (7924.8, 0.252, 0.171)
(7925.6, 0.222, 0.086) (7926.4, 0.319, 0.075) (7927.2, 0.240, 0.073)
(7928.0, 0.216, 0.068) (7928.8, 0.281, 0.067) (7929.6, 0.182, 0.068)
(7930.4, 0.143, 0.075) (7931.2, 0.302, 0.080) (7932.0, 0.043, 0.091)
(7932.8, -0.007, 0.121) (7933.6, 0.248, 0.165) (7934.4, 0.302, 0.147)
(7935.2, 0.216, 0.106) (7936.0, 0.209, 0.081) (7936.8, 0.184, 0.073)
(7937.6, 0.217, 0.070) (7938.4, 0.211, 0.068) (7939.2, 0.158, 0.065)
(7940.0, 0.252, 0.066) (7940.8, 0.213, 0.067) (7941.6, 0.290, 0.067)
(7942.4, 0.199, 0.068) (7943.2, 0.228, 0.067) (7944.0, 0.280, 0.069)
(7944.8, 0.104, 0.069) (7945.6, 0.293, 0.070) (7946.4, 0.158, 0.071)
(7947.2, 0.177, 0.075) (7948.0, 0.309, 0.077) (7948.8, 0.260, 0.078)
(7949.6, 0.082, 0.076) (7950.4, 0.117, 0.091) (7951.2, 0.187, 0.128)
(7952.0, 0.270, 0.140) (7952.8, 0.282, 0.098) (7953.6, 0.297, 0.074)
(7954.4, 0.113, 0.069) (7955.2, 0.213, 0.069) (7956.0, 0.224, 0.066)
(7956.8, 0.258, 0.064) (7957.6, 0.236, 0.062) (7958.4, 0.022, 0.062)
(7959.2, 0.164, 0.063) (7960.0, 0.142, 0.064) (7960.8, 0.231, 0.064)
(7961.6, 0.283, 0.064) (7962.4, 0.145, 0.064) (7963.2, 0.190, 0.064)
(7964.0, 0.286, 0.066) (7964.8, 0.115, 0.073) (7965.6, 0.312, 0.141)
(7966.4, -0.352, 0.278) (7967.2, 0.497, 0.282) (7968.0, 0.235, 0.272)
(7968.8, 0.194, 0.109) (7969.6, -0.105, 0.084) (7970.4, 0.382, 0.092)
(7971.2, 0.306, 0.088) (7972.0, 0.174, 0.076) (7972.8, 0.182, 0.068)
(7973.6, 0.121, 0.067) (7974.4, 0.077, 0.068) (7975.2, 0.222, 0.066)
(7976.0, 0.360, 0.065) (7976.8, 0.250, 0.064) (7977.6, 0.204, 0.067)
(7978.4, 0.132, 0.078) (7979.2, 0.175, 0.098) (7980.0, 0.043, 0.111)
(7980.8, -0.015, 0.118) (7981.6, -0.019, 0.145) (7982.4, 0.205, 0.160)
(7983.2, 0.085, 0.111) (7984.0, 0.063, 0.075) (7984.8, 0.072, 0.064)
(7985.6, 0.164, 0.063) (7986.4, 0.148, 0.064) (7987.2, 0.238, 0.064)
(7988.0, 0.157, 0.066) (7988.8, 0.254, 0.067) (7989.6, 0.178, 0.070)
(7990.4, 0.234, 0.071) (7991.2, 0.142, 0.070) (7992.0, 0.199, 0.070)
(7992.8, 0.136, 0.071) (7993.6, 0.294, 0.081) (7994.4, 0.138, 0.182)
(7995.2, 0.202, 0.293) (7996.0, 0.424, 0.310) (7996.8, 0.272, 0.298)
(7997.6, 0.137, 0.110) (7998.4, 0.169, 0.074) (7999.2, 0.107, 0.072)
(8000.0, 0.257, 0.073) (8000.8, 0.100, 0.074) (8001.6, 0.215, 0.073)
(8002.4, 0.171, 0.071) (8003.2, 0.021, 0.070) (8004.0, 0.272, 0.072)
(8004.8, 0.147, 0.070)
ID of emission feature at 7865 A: Mg II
